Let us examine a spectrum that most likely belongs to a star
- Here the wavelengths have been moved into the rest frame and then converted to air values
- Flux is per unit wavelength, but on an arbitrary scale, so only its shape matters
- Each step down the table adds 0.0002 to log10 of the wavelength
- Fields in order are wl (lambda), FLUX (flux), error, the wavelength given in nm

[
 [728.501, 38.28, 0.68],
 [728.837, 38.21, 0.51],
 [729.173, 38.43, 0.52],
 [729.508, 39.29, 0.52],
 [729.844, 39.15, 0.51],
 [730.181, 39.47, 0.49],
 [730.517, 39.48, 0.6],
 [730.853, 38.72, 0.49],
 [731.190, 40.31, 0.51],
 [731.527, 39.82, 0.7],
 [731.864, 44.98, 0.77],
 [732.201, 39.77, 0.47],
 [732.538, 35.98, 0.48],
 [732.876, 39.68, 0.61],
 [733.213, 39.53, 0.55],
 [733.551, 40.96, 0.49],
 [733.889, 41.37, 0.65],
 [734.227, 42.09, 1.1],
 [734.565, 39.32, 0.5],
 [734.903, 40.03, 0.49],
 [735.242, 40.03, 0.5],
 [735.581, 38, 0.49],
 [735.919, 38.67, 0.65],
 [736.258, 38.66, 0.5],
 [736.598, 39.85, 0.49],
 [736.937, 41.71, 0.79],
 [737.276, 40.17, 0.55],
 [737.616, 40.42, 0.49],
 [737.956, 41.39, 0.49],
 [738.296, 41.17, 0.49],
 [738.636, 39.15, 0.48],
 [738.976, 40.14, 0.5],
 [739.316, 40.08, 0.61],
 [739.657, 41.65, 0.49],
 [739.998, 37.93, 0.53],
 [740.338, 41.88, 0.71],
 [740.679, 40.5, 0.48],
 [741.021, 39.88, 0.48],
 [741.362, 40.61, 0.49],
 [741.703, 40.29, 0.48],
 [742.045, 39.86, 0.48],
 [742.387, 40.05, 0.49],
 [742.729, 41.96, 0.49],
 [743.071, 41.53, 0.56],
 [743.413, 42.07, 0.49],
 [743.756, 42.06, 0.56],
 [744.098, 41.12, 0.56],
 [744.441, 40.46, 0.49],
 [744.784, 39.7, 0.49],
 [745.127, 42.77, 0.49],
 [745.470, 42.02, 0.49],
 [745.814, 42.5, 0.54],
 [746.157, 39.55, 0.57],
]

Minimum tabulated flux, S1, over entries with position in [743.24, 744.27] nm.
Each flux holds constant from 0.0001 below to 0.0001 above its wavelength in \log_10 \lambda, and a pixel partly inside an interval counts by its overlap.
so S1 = 41.12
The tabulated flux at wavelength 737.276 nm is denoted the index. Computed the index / 40.17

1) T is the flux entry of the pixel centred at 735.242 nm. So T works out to 40.03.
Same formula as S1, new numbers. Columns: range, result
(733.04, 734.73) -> 39.32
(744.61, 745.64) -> 39.7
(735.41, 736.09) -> 38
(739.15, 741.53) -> 37.93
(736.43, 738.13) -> 39.85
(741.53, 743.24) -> 39.86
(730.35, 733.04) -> 35.98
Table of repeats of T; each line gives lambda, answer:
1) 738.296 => 41.17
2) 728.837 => 38.21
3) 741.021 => 39.88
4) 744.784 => 39.7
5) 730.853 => 38.72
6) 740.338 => 41.88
